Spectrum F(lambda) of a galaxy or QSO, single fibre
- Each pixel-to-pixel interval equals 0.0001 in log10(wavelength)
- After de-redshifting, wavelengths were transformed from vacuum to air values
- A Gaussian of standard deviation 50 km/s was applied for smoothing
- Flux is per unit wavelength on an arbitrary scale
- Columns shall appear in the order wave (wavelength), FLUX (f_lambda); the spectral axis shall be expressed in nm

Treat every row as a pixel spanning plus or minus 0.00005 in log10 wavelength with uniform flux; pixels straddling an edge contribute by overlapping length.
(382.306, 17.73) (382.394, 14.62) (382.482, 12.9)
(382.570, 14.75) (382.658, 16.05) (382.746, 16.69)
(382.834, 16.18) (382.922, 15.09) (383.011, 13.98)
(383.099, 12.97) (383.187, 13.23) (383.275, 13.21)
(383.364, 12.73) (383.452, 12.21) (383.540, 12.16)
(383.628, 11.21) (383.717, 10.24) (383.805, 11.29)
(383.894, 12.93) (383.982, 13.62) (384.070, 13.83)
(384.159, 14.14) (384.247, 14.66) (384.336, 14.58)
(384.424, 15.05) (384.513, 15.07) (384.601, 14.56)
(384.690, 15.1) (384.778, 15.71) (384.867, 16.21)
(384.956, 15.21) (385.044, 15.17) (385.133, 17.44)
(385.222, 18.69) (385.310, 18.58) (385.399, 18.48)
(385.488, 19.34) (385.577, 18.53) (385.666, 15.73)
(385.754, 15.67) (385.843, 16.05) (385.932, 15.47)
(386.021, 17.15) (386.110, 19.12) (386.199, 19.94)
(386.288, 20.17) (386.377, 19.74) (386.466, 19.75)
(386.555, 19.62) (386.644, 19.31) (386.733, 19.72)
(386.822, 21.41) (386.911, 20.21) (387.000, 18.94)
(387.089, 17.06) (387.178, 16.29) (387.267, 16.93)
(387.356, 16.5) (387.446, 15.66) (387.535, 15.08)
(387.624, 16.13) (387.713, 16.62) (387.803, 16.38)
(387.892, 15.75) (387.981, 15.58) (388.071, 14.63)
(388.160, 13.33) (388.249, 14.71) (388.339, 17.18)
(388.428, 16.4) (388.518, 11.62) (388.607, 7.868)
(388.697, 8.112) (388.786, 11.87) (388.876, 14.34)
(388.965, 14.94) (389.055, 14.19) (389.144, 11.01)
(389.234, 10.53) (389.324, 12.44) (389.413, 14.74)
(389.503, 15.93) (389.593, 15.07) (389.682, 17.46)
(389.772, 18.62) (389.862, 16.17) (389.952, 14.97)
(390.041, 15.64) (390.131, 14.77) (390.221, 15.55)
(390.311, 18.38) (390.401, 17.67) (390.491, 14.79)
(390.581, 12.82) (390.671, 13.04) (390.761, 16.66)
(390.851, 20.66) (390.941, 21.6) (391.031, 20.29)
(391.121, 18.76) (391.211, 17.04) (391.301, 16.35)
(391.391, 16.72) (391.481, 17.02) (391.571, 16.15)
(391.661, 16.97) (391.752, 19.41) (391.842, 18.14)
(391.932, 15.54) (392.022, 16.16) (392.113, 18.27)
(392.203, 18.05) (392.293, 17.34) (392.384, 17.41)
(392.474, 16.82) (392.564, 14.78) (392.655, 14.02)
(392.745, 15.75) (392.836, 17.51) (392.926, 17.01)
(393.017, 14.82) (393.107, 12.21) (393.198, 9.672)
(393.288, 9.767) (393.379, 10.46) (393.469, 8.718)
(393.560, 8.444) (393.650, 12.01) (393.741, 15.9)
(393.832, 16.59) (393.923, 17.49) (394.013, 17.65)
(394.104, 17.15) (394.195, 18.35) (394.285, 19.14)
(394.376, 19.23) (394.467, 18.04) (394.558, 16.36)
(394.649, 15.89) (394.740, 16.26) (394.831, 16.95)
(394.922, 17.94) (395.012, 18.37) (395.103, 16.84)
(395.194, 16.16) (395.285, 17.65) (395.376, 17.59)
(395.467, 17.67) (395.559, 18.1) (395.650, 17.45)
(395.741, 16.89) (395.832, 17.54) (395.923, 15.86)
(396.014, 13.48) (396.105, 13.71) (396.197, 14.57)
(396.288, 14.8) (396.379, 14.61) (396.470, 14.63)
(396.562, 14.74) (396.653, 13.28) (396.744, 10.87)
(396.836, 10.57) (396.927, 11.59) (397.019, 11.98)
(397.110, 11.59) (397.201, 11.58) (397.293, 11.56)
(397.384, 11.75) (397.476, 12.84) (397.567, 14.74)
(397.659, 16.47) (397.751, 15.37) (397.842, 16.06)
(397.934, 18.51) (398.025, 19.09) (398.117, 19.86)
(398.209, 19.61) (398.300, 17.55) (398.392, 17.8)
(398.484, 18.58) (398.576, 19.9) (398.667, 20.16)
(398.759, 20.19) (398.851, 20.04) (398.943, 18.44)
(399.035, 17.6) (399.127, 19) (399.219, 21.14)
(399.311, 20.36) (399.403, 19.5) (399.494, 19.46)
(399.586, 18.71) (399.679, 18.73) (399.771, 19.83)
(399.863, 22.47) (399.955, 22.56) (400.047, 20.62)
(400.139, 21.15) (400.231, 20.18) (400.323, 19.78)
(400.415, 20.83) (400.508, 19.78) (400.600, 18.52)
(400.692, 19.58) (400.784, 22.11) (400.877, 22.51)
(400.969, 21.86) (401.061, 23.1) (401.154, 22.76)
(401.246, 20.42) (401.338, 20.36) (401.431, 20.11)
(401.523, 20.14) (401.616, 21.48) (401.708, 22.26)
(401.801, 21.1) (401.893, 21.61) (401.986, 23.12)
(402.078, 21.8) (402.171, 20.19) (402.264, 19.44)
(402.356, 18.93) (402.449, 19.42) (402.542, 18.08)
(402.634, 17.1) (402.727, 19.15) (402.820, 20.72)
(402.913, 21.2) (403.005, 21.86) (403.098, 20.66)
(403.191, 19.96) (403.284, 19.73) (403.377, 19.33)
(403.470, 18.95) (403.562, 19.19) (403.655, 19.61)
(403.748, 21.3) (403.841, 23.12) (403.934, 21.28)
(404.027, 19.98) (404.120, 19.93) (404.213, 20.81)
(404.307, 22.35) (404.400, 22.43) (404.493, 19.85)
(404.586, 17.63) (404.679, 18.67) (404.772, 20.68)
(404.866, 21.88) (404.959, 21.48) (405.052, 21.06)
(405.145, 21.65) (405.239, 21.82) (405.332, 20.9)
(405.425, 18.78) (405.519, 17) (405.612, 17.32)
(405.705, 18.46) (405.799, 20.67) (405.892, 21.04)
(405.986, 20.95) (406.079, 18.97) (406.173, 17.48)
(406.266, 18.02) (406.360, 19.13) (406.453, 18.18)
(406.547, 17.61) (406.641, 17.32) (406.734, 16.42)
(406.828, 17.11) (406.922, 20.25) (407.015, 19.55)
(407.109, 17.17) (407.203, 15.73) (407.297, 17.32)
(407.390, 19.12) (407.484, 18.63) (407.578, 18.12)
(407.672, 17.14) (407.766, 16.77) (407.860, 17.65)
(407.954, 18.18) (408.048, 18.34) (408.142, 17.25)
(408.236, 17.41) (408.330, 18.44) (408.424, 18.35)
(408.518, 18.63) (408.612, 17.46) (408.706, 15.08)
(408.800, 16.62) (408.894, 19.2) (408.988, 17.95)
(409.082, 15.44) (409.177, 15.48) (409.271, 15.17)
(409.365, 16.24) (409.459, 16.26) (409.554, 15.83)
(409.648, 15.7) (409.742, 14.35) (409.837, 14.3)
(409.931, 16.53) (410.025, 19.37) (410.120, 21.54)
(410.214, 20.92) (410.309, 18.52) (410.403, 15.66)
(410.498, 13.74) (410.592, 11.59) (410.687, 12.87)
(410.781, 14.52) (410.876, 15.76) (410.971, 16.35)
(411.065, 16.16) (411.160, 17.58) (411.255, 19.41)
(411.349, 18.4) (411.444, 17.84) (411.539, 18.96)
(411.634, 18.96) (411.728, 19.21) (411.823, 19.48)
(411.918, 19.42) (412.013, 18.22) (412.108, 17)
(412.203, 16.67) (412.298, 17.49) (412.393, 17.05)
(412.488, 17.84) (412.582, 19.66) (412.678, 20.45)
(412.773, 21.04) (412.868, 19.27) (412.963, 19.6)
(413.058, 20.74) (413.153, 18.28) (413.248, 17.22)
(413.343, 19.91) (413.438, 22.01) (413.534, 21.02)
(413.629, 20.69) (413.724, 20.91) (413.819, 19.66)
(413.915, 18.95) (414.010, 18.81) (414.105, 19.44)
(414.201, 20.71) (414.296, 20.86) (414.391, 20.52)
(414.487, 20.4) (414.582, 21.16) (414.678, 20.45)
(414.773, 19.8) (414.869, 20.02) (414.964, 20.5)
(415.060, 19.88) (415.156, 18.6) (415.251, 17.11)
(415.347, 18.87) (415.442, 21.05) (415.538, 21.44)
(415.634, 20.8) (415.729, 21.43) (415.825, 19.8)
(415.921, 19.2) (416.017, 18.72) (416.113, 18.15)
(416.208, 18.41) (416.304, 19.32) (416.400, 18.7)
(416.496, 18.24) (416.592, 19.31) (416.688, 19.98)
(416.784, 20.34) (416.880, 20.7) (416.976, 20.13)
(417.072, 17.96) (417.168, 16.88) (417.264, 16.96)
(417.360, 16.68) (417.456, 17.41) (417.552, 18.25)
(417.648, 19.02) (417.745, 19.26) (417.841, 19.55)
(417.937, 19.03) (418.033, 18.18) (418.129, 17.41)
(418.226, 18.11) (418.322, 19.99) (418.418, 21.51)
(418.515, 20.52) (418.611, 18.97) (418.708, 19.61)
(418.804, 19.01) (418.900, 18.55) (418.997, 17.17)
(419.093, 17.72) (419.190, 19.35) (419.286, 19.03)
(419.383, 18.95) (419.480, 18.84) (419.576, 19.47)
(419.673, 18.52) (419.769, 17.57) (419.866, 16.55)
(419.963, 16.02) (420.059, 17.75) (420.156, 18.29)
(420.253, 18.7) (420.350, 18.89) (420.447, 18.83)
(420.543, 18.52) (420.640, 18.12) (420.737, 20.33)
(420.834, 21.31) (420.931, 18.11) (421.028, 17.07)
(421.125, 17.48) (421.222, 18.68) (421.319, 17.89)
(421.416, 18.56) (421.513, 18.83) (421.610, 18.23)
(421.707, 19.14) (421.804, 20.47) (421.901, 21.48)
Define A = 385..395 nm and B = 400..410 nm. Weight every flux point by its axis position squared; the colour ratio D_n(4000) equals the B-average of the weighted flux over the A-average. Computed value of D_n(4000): 1.28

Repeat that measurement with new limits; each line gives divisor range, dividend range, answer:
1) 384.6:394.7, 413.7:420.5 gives 1.36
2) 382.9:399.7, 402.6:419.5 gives 1.30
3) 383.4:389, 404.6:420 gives 1.34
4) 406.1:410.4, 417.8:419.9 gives 1.13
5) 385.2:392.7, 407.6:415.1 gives 1.23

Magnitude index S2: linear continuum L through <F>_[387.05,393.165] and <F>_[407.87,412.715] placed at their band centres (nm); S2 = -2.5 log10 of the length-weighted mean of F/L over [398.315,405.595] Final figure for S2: -0.22 mag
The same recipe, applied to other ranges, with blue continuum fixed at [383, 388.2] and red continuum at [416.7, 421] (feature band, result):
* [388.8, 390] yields 0.12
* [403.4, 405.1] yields -0.17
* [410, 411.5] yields 0.07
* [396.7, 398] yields 0.26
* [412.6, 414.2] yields -0.09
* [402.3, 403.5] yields -0.13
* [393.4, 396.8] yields 0.06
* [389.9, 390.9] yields 0.03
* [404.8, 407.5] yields -0.08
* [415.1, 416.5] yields -0.05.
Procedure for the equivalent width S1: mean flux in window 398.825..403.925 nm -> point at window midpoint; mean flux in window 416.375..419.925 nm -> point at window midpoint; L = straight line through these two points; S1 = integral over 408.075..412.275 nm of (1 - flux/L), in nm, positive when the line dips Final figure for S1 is 0.53 nm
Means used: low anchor 20.4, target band 17.1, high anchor 18.7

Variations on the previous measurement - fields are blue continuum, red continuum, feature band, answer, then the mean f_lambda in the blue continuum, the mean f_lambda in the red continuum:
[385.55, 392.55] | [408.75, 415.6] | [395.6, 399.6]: 0.21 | 16.4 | 18.3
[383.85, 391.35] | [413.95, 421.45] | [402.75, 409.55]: -0.38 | 16.1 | 19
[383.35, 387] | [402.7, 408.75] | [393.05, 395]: 0.28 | 16.3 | 19.2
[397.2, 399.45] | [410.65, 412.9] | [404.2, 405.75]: -0.21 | 17.6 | 17.9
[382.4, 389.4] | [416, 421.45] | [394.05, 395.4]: -0.10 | 15.4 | 18.6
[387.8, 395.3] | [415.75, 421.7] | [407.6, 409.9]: 0.09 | 15.6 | 18.7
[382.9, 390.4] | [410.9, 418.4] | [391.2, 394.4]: 0.13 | 15.5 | 19.1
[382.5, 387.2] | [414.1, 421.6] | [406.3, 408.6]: 0.02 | 16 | 19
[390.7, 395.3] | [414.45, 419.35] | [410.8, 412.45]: 0.06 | 16.3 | 19.2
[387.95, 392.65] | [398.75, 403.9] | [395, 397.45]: 0.48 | 15.7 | 20.4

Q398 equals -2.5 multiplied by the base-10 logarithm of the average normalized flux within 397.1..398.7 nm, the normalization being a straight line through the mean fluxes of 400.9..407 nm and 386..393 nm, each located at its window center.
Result 0.136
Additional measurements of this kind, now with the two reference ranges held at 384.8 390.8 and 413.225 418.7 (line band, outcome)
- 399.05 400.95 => -0.16 mag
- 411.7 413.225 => 0.01 mag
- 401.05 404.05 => -0.15 mag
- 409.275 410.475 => 0.11 mag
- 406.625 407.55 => 0.03 mag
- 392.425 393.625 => 0.27 mag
